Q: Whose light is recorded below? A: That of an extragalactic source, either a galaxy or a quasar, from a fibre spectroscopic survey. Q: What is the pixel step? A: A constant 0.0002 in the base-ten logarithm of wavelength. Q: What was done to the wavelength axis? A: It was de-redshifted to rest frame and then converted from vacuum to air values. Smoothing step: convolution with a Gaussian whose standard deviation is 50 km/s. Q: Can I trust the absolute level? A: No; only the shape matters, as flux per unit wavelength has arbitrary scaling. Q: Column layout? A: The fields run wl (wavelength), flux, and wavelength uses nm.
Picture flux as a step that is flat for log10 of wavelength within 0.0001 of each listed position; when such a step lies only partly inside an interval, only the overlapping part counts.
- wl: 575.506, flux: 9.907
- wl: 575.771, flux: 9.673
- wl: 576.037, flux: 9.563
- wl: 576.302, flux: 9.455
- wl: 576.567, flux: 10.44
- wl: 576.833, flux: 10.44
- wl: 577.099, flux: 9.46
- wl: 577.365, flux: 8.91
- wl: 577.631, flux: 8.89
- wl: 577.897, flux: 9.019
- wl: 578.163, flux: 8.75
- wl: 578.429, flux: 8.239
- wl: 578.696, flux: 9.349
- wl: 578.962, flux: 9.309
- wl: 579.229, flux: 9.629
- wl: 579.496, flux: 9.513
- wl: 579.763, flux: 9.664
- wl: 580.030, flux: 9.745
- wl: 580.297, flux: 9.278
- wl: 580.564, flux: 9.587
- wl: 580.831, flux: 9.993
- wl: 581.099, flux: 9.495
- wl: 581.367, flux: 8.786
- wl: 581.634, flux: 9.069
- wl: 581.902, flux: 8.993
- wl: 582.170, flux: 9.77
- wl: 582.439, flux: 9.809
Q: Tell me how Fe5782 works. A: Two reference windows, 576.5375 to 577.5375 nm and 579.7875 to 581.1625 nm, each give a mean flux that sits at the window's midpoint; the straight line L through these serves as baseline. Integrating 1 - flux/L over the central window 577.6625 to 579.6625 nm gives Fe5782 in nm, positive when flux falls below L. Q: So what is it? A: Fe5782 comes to 0.115 nm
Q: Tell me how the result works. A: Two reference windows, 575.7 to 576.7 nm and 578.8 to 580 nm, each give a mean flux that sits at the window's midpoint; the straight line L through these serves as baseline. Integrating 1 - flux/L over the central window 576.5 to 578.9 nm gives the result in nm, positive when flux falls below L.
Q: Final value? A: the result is 0.11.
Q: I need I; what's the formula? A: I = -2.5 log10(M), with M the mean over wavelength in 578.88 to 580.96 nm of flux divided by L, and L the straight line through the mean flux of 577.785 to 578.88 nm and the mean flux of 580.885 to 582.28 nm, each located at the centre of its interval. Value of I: -0.06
